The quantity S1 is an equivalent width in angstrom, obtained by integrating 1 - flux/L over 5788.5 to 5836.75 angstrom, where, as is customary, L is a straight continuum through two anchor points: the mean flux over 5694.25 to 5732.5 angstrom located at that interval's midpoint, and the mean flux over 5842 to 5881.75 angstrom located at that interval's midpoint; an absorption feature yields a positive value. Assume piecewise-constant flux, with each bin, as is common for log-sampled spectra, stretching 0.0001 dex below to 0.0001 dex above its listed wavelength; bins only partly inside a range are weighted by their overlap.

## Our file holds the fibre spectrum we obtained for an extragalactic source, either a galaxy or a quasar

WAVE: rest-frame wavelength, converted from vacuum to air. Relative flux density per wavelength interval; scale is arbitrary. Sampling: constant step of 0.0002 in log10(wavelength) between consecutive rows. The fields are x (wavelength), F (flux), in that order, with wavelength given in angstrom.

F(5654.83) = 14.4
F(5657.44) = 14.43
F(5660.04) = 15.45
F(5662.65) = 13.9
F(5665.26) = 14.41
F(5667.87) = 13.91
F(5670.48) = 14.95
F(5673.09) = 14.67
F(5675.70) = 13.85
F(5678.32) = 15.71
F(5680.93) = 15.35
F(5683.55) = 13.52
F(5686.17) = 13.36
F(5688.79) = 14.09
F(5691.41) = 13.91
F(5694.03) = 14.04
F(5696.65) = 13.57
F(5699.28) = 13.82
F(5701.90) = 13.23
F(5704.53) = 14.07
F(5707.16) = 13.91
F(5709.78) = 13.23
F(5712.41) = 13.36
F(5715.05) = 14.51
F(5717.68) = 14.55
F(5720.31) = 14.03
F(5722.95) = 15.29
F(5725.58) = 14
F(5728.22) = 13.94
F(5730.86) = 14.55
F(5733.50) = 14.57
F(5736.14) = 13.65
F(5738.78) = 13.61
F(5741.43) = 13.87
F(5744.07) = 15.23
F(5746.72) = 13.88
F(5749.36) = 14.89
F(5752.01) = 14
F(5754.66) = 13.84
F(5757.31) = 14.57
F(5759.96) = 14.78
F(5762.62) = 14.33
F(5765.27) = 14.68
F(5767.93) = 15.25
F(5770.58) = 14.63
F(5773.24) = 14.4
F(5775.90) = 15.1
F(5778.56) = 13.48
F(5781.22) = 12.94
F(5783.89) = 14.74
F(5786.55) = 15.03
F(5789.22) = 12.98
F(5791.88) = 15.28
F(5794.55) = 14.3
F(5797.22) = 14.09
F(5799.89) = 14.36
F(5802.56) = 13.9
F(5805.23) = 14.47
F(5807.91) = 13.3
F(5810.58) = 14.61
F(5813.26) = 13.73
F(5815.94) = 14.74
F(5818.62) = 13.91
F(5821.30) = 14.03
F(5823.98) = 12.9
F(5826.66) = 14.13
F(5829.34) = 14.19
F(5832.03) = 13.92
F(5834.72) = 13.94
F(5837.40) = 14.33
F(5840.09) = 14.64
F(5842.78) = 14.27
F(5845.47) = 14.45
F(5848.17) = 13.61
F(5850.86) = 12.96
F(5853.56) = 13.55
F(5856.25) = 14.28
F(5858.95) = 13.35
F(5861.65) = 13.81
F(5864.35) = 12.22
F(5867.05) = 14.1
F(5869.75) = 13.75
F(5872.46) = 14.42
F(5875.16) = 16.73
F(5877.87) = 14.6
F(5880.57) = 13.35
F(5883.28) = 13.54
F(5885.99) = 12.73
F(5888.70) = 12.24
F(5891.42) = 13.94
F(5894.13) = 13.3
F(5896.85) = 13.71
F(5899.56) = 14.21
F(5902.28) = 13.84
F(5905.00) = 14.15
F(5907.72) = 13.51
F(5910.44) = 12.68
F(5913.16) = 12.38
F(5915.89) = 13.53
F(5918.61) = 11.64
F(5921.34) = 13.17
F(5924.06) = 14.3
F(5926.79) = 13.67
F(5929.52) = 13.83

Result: -0.3 angstrom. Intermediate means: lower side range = 14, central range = 14.1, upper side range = 14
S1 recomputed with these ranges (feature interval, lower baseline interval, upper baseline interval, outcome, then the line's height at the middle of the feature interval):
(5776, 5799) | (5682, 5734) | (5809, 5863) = -0.3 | 14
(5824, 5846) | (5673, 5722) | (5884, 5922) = -1.1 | 13.5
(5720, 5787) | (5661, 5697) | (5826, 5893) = -1.2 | 14.1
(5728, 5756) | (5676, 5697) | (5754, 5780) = 0.4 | 14.4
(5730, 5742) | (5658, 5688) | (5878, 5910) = 0.1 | 14.2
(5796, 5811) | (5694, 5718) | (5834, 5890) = -0.3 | 13.8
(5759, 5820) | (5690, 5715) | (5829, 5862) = -2.0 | 13.9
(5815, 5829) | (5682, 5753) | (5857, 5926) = -0.2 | 13.8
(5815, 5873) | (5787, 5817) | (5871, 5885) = 1.9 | 14.3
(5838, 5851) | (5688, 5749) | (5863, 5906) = -0.2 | 13.9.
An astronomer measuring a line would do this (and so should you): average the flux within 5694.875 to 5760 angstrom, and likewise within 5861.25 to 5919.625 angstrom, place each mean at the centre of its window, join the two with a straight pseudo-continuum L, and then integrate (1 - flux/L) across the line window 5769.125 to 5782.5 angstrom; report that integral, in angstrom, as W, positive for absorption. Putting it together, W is -0.2 angstrom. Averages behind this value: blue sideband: 14.1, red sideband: 13.6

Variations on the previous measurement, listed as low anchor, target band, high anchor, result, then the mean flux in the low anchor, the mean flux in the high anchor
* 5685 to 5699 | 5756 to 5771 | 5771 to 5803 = -0.6 angstrom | 13.8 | 14.2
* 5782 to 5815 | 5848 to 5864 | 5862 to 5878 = 0.8 angstrom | 14.2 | 14.2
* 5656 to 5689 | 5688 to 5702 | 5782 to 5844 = 0.6 angstrom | 14.4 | 14.2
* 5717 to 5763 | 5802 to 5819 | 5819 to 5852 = -0.1 angstrom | 14.3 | 14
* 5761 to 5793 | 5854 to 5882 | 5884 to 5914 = -0.9 angstrom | 14.4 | 13.4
